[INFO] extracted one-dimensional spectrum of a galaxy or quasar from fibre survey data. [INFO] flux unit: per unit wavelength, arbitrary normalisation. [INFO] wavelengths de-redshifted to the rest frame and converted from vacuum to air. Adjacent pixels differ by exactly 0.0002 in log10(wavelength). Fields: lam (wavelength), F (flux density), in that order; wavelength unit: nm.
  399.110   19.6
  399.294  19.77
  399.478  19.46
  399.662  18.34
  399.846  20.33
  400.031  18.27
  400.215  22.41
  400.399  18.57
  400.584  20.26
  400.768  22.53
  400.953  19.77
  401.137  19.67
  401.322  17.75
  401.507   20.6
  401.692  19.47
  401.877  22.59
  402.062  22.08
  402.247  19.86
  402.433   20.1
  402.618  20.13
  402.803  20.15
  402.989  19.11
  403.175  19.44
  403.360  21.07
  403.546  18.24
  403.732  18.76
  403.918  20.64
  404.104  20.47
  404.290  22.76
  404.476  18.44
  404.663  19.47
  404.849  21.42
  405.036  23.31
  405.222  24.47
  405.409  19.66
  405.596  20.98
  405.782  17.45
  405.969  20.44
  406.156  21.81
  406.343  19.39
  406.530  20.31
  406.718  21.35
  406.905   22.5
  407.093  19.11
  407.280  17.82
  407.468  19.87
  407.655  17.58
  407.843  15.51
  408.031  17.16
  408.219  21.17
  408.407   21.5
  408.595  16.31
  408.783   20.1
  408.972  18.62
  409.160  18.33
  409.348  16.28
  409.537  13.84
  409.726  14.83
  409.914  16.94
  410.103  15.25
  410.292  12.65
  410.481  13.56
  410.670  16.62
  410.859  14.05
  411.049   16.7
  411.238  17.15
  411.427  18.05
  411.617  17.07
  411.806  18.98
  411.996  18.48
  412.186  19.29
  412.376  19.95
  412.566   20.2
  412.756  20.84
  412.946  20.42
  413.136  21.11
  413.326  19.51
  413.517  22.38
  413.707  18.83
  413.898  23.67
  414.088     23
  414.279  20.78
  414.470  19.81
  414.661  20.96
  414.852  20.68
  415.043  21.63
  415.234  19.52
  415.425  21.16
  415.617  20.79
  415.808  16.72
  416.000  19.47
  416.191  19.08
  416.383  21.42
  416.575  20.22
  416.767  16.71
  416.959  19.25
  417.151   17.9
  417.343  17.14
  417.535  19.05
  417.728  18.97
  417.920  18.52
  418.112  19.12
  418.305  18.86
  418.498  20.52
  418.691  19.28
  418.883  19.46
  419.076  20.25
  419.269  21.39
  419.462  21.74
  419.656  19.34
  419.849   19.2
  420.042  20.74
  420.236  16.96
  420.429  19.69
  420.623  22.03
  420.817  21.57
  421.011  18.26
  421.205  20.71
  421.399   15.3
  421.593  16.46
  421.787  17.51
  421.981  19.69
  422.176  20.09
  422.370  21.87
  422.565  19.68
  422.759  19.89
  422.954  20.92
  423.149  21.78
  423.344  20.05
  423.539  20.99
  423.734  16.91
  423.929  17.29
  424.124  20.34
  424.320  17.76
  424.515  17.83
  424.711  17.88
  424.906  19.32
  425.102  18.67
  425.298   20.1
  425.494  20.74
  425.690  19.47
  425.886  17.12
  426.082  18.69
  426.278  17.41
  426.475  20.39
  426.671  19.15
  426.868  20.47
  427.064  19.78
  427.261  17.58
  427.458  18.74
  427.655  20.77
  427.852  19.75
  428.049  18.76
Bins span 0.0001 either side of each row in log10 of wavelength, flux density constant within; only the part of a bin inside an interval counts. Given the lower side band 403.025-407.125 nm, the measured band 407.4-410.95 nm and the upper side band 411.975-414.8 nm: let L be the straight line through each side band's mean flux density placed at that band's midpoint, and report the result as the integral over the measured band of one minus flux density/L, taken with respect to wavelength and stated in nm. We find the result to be 0.649 nm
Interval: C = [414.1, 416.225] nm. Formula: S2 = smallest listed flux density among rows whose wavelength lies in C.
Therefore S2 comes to 16.72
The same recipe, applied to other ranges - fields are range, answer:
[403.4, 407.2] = 17.45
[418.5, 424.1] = 15.3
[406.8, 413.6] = 12.65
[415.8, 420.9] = 16.71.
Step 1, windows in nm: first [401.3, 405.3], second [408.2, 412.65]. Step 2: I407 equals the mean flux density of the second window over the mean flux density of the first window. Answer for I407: 0.84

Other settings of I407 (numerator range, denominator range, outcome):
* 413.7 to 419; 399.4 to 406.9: 0.97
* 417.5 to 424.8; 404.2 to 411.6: 1.05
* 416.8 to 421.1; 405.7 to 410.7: 1.08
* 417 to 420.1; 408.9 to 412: 1.20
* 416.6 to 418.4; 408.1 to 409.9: 1.04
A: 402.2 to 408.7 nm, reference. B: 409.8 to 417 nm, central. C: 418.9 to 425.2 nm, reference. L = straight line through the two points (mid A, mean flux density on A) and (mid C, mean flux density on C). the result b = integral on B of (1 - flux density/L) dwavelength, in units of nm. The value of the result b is 0.247 nm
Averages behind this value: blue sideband 19.9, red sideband 19.4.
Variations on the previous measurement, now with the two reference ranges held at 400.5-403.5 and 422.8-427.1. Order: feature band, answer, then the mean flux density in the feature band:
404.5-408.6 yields 0.014 nm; 20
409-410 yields 0.187 nm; 16.2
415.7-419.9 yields 0.062 nm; 19.3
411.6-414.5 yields -0.089 nm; 20.4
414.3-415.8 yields -0.057 nm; 20.4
